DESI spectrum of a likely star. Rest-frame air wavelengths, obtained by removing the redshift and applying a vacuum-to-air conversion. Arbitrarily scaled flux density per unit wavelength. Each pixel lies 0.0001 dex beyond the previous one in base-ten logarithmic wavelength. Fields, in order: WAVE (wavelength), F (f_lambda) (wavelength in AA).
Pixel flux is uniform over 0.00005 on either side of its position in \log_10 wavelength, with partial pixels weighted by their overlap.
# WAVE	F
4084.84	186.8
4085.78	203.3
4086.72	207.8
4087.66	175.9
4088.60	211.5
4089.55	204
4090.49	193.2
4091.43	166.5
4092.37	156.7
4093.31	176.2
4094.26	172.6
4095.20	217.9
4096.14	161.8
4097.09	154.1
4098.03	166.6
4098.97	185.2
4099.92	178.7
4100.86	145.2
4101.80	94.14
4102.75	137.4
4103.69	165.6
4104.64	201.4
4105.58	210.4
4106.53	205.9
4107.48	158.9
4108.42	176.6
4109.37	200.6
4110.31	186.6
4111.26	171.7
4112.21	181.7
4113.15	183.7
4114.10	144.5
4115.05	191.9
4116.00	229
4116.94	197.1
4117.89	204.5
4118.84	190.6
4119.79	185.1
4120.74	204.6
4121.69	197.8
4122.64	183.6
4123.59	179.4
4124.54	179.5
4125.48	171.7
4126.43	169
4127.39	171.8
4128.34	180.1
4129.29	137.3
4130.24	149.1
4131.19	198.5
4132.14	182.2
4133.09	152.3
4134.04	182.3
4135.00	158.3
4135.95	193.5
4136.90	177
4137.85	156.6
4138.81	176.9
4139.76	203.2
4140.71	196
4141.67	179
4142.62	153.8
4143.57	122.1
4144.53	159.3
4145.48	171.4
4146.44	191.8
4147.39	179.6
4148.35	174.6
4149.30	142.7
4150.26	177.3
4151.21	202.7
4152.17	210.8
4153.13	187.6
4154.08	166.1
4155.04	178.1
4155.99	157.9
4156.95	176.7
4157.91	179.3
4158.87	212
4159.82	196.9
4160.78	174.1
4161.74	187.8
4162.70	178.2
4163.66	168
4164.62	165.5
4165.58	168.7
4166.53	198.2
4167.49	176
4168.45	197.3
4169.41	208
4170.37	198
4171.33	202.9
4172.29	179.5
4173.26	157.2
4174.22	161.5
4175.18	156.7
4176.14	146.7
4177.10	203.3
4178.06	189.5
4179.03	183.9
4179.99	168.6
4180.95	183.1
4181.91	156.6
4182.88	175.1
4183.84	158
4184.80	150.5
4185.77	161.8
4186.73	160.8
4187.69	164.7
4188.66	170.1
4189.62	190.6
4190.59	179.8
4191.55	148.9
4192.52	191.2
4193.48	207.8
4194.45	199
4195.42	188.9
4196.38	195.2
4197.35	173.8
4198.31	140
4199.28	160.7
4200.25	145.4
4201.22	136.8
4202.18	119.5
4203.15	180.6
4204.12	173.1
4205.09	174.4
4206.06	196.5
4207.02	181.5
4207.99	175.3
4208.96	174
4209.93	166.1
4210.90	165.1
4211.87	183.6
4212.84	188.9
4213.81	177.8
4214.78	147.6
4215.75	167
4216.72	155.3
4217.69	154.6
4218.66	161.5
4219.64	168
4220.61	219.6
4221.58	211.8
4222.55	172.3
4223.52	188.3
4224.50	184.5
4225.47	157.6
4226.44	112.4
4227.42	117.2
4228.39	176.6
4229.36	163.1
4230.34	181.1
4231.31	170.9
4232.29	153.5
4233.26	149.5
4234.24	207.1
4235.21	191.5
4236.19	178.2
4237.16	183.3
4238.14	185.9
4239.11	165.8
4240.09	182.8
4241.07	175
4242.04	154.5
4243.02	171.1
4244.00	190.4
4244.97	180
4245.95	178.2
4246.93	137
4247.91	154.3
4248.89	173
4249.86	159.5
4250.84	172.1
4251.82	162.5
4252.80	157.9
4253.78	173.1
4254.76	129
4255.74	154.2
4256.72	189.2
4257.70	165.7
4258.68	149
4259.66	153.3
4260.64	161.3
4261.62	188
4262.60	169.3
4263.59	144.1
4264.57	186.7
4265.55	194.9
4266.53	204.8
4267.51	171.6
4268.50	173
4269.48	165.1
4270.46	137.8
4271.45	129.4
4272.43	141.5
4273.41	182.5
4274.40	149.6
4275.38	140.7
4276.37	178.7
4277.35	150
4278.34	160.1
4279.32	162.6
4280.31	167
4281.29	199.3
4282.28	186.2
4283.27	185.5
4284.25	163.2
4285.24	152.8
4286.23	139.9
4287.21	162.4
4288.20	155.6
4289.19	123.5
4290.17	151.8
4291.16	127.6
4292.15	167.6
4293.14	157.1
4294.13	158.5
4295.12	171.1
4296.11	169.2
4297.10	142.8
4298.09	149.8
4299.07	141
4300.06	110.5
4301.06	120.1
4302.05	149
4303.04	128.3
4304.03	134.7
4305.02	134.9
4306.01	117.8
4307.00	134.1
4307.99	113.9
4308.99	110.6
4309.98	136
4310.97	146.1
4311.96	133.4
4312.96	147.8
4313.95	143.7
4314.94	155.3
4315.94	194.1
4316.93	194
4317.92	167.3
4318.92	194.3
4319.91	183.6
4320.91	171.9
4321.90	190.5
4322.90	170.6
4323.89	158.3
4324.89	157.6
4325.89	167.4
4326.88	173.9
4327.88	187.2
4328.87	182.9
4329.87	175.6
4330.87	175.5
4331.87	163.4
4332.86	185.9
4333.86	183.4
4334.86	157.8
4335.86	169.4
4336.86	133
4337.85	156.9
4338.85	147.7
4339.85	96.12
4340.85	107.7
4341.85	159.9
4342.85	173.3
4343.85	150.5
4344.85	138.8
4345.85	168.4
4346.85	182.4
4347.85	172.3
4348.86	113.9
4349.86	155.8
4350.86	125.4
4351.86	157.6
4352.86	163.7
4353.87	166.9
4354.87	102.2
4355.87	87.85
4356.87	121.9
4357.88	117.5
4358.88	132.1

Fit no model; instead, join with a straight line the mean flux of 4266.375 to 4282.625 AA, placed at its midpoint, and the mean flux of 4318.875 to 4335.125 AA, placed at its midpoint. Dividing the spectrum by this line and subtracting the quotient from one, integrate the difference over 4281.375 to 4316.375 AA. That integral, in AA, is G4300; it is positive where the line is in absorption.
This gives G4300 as 4.6 AA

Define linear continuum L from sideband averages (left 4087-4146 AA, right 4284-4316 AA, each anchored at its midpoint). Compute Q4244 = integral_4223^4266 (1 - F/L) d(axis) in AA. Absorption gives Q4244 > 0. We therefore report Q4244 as -4.0 AA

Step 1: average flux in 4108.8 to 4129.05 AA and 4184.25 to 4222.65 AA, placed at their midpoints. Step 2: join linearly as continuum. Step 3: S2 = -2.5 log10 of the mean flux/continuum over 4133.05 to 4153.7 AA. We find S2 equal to 0.04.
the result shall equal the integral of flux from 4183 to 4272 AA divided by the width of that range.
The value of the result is 169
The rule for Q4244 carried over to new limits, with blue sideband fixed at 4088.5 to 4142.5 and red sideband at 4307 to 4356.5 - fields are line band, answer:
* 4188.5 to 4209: -0.39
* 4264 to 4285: -0.78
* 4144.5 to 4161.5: -0.60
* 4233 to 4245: -0.95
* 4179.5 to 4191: 0.19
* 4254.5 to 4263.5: 0.07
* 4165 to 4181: -0.80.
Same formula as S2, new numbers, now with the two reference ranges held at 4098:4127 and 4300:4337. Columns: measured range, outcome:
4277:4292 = 0.012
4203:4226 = -0.044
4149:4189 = -0.020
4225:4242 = -0.004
